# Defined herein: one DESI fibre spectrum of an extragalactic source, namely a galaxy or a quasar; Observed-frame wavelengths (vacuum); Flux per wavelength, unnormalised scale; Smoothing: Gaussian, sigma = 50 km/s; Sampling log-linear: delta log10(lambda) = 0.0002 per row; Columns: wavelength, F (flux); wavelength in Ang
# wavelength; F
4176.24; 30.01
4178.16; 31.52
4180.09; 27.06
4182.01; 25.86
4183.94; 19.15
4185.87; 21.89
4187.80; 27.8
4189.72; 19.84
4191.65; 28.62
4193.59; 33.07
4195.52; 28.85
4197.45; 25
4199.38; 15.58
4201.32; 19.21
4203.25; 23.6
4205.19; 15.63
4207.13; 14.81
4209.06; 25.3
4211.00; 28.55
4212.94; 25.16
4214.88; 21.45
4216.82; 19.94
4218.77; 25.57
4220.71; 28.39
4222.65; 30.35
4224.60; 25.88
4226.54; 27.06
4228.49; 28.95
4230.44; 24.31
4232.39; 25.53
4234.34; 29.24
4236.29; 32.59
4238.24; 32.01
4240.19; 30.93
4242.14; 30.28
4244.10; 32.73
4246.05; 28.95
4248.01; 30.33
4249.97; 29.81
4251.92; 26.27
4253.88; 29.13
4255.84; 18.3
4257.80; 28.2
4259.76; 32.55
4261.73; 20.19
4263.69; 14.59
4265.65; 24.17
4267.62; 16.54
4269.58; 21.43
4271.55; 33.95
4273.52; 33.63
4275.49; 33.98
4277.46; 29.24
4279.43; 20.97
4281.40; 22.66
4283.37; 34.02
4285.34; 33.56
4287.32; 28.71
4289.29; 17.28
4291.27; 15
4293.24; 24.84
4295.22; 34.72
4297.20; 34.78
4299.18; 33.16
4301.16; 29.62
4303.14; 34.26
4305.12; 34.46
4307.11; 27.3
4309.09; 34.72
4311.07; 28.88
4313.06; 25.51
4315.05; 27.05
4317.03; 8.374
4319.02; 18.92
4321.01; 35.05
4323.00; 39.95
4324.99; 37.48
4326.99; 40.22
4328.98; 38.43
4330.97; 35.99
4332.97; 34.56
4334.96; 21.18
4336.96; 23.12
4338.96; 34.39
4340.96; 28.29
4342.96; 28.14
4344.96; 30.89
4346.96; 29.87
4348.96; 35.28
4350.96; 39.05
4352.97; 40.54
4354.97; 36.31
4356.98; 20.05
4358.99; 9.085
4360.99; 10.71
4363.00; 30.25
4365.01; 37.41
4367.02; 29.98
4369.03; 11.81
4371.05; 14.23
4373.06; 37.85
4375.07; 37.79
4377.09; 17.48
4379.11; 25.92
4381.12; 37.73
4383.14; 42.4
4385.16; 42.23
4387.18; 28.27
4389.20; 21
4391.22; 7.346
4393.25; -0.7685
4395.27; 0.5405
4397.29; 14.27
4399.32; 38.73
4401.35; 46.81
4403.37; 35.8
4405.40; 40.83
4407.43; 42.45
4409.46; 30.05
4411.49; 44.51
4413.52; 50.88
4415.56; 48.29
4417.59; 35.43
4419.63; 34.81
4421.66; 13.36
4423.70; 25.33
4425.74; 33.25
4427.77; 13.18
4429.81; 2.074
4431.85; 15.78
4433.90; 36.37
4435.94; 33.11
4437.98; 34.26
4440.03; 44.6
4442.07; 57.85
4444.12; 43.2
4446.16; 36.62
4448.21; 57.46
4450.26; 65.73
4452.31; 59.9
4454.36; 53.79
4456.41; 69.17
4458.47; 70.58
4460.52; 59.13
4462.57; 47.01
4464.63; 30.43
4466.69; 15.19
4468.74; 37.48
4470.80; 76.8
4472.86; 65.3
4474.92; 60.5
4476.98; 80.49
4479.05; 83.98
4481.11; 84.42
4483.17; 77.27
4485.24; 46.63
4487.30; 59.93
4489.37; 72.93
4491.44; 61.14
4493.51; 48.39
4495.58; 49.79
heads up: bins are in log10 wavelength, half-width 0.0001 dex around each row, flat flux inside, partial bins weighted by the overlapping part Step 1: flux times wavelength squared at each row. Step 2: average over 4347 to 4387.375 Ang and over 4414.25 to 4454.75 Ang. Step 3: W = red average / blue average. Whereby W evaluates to 1.3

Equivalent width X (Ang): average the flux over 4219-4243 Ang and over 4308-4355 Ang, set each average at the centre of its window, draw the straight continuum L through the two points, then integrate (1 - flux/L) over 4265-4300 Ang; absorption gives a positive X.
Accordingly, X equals 3.1 Ang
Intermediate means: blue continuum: 28.7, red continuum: 31.2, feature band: 27.4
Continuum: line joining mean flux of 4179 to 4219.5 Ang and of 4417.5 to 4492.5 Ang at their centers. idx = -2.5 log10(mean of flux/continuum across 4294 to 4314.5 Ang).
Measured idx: 0.07 mag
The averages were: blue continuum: 23.4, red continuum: 48.7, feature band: 31.5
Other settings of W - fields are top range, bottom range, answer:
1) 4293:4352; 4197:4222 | 1.47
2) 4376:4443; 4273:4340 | 1.07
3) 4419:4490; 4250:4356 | 1.79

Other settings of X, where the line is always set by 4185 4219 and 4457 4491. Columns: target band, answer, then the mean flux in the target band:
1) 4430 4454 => 5.8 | 42.9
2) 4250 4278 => 5.2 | 26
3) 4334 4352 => 5.3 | 30.1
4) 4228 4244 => -0.8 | 29.4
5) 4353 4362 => 4.7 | 21.4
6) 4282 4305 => 4.3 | 29.2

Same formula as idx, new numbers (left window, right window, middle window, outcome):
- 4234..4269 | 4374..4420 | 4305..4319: 0.13 mag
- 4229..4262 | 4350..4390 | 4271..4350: -0.05 mag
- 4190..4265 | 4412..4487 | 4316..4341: 0.17 mag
